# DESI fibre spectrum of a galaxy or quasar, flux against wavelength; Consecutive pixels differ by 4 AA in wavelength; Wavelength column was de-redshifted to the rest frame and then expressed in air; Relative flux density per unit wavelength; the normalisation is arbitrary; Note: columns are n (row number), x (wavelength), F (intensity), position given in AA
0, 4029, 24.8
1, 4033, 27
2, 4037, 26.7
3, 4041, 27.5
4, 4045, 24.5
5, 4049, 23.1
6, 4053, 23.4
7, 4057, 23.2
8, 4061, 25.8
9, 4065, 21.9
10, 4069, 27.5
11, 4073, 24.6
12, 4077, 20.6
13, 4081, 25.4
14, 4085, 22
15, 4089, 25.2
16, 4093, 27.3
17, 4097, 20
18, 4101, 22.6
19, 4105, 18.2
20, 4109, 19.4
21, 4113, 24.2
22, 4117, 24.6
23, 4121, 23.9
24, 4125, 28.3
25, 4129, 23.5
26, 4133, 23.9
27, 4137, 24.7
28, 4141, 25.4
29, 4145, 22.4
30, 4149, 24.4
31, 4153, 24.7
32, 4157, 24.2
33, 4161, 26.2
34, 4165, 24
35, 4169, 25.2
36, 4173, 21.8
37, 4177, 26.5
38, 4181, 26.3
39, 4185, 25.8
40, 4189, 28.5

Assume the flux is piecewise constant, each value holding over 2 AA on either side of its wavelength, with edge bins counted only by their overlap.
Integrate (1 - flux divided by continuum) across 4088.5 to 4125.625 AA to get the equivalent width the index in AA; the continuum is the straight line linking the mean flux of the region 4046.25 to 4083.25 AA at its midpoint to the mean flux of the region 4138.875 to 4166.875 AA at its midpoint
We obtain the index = 1.67 AA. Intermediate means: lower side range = 23.9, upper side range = 24.5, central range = 23.1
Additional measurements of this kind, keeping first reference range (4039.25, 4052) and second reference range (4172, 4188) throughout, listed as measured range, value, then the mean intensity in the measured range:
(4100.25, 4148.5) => 3.39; 23.5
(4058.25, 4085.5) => 1.01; 24.1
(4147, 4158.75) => 0.44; 24.4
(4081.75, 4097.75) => 0.66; 24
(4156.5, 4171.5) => 0.34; 24.9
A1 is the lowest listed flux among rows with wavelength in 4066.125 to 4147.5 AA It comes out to 18.2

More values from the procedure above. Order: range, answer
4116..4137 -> 23.5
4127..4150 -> 22.4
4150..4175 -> 21.8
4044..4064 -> 23.1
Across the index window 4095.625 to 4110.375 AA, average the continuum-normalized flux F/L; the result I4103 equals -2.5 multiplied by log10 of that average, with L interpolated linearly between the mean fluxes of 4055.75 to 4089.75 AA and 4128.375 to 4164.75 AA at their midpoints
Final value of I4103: 0.20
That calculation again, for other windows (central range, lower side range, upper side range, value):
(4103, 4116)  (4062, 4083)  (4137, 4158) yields 0.16 mag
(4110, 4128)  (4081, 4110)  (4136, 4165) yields -0.07 mag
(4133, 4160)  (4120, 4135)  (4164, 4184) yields 0.03 mag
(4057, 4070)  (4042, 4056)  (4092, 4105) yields -0.05 mag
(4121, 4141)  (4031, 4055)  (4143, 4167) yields -0.02 mag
